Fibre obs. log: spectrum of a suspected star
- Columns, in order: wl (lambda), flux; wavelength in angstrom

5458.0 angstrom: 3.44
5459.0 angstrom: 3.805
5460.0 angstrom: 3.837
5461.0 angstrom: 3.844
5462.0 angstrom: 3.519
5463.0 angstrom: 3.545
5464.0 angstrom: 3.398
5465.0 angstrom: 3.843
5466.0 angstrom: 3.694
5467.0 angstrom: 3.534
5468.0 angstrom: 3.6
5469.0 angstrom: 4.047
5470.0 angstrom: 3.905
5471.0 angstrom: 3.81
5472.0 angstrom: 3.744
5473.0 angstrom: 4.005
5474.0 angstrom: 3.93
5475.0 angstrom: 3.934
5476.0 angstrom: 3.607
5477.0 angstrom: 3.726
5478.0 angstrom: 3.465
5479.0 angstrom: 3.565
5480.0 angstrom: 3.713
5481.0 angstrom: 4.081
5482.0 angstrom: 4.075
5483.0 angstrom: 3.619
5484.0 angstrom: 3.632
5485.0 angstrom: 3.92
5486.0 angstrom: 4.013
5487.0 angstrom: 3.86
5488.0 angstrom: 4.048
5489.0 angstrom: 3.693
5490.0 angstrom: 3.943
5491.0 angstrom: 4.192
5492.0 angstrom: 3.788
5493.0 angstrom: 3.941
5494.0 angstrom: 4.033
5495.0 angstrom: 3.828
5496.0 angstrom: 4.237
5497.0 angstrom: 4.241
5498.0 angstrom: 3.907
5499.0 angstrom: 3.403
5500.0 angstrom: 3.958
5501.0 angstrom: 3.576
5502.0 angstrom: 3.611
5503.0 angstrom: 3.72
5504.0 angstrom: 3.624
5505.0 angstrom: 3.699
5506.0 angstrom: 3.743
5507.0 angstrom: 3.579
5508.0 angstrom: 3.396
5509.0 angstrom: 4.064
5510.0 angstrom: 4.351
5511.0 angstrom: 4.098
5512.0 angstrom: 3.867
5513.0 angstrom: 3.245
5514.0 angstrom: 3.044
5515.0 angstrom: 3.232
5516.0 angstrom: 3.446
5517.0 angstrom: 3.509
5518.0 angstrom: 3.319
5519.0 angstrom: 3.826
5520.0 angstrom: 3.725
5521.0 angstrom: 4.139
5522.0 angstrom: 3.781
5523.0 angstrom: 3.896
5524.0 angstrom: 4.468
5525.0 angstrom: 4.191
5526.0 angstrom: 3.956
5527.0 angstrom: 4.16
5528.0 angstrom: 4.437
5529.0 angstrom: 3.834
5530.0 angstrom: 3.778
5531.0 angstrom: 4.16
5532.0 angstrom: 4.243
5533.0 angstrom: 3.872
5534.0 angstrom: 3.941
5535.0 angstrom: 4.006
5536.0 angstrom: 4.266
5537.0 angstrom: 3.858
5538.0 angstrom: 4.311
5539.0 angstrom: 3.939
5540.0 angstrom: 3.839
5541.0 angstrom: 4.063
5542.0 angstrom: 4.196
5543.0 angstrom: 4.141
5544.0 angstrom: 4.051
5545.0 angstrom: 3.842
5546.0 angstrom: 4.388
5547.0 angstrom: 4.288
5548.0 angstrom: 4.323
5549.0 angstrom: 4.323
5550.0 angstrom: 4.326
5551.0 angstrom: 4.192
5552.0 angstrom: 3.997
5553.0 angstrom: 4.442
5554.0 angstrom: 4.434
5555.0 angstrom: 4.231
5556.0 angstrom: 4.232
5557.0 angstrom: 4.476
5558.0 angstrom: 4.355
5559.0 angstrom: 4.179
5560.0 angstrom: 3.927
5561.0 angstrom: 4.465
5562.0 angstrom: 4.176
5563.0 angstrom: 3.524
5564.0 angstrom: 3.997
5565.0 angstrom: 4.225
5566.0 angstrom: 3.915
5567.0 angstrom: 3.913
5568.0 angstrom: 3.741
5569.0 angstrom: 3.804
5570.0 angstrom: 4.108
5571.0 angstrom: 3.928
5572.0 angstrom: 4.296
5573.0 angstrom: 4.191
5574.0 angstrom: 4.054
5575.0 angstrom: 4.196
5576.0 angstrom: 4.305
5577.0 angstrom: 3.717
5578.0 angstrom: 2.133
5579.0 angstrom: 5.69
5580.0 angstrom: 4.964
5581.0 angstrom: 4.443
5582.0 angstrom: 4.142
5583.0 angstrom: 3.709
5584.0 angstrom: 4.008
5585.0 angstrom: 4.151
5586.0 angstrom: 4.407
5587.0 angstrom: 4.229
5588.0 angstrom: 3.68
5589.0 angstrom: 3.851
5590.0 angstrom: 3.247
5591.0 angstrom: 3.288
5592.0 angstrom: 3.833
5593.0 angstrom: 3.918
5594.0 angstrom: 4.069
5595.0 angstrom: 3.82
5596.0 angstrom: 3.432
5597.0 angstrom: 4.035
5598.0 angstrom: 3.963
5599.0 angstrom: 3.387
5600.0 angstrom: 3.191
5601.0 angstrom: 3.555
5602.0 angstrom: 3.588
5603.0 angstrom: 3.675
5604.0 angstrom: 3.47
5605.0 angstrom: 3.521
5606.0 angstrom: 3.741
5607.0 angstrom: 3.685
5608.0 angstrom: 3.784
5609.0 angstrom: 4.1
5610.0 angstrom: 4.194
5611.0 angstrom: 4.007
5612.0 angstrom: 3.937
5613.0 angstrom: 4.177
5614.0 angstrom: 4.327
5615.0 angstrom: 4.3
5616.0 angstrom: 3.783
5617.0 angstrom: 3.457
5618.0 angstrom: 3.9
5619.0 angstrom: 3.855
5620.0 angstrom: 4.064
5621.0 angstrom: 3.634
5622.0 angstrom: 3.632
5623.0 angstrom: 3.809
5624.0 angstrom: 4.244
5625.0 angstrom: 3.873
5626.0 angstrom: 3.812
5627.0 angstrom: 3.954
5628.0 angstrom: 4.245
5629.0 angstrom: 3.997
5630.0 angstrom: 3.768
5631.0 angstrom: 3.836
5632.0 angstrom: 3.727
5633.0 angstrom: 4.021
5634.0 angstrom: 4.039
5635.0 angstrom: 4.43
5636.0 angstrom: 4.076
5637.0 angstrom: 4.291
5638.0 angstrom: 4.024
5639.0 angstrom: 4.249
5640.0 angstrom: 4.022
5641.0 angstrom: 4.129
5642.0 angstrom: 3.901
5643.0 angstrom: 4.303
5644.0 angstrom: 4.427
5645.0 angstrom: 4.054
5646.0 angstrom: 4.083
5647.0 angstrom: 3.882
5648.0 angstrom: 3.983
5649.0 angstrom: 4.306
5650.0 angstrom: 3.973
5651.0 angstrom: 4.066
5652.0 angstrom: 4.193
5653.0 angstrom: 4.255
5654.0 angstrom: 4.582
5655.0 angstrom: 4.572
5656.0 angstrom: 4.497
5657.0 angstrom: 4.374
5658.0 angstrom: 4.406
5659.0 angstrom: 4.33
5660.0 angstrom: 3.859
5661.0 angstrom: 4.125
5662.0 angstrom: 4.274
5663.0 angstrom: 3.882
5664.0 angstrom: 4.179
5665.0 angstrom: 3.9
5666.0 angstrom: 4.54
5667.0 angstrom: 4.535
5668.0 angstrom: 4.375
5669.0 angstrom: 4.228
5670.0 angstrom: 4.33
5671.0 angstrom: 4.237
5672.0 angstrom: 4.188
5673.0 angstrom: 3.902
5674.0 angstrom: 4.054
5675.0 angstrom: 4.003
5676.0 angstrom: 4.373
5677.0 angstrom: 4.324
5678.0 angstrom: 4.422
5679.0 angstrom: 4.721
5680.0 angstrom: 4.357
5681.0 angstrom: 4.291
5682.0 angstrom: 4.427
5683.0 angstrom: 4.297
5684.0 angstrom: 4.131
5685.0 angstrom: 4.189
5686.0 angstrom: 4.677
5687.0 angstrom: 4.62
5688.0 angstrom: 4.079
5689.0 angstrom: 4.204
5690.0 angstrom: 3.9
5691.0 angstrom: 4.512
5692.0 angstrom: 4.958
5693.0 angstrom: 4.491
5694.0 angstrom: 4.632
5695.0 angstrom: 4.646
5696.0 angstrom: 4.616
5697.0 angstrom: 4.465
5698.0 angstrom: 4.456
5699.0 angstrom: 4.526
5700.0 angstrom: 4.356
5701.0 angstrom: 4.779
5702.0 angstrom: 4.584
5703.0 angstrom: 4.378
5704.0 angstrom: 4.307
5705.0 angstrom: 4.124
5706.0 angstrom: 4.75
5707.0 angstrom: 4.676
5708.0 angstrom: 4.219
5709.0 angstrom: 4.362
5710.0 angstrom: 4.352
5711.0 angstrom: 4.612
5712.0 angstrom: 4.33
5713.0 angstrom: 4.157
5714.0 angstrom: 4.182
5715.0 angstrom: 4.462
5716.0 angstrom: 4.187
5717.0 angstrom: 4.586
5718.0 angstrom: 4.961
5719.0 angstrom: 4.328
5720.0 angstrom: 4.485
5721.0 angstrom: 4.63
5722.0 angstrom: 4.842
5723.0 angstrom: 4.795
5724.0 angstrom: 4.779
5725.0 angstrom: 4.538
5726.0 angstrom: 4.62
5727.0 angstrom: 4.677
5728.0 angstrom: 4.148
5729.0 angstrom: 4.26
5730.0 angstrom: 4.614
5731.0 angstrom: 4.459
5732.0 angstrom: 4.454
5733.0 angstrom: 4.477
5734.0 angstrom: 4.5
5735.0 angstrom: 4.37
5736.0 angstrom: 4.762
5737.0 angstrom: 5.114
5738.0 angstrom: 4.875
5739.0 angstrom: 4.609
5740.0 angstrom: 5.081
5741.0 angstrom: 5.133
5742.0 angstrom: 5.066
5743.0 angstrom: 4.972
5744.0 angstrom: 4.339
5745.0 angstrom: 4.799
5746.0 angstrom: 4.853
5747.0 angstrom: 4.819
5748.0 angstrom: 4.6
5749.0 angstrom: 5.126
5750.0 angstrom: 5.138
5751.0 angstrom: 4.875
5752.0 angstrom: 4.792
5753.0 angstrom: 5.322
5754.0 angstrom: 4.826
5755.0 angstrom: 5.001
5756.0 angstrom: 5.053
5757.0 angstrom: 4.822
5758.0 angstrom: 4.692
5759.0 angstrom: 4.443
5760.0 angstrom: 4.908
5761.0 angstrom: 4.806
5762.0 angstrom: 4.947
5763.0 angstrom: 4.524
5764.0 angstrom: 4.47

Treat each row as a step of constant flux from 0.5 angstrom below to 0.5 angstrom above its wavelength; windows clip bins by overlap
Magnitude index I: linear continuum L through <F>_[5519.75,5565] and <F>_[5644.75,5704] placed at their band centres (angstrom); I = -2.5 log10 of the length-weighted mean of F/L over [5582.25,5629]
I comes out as 0.10 mag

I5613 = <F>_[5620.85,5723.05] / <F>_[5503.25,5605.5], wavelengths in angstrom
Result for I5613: 1.08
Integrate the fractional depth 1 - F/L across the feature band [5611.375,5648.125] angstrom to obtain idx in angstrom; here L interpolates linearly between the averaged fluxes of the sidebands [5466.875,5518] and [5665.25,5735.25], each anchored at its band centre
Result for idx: 1.8 angstrom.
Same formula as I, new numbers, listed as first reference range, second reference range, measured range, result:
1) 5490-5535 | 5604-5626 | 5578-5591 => -0.06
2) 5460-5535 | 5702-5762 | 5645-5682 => 0.04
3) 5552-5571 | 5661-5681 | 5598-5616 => 0.10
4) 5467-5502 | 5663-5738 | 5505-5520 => 0.08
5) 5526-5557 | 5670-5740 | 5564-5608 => 0.09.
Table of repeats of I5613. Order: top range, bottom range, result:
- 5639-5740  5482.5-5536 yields 1.14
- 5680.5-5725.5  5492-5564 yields 1.12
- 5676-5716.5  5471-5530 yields 1.16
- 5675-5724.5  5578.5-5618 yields 1.14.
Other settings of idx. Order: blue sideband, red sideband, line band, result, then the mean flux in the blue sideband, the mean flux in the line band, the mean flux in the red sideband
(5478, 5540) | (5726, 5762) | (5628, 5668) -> 2.15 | 3.86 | 4.16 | 4.77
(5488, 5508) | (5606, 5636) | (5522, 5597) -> -3.51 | 3.82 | 4.07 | 3.95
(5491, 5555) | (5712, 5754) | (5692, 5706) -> 0.13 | 3.94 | 4.52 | 4.68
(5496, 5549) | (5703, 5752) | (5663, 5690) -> 0.97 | 3.9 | 4.28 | 4.61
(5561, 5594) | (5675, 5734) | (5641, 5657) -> 0.19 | 4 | 4.21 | 4.46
